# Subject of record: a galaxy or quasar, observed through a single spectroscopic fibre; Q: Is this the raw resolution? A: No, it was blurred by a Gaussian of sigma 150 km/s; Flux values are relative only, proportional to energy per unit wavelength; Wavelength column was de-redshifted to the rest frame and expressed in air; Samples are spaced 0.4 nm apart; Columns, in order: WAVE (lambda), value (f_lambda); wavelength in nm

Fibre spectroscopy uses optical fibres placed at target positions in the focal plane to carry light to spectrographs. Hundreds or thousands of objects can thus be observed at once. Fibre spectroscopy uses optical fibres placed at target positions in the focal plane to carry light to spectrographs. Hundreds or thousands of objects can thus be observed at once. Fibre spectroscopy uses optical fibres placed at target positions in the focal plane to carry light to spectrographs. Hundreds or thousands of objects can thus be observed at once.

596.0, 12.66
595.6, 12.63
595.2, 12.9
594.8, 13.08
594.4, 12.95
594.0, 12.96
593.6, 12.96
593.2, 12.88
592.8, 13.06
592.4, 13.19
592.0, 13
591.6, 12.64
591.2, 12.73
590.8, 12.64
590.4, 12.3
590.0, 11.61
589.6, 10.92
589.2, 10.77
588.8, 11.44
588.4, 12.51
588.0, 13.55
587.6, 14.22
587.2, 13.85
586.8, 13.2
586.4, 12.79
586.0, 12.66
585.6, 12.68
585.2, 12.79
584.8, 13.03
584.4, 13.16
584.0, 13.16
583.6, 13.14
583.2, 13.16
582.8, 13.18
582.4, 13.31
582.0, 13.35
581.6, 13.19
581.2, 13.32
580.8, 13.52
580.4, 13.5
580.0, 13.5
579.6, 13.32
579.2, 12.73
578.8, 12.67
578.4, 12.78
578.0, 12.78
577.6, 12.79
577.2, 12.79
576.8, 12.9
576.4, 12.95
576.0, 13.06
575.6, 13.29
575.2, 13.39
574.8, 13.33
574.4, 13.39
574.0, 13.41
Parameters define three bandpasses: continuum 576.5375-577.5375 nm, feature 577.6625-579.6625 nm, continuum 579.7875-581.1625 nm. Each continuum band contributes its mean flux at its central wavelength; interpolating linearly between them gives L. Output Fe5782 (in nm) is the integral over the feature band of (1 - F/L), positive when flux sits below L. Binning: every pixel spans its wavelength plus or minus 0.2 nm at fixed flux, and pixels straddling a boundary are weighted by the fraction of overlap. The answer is 0.050 nm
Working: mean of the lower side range 12.8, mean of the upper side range 13.5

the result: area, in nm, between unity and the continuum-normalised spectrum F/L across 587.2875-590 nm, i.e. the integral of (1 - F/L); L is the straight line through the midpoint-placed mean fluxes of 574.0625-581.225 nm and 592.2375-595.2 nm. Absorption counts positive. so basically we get 0.16 nm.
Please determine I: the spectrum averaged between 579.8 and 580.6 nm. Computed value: 13.5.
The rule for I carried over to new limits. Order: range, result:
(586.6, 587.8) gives 13.8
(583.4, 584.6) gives 13.2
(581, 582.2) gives 13.3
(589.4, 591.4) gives 12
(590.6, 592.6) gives 12.8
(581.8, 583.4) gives 13.2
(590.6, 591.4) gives 12.7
